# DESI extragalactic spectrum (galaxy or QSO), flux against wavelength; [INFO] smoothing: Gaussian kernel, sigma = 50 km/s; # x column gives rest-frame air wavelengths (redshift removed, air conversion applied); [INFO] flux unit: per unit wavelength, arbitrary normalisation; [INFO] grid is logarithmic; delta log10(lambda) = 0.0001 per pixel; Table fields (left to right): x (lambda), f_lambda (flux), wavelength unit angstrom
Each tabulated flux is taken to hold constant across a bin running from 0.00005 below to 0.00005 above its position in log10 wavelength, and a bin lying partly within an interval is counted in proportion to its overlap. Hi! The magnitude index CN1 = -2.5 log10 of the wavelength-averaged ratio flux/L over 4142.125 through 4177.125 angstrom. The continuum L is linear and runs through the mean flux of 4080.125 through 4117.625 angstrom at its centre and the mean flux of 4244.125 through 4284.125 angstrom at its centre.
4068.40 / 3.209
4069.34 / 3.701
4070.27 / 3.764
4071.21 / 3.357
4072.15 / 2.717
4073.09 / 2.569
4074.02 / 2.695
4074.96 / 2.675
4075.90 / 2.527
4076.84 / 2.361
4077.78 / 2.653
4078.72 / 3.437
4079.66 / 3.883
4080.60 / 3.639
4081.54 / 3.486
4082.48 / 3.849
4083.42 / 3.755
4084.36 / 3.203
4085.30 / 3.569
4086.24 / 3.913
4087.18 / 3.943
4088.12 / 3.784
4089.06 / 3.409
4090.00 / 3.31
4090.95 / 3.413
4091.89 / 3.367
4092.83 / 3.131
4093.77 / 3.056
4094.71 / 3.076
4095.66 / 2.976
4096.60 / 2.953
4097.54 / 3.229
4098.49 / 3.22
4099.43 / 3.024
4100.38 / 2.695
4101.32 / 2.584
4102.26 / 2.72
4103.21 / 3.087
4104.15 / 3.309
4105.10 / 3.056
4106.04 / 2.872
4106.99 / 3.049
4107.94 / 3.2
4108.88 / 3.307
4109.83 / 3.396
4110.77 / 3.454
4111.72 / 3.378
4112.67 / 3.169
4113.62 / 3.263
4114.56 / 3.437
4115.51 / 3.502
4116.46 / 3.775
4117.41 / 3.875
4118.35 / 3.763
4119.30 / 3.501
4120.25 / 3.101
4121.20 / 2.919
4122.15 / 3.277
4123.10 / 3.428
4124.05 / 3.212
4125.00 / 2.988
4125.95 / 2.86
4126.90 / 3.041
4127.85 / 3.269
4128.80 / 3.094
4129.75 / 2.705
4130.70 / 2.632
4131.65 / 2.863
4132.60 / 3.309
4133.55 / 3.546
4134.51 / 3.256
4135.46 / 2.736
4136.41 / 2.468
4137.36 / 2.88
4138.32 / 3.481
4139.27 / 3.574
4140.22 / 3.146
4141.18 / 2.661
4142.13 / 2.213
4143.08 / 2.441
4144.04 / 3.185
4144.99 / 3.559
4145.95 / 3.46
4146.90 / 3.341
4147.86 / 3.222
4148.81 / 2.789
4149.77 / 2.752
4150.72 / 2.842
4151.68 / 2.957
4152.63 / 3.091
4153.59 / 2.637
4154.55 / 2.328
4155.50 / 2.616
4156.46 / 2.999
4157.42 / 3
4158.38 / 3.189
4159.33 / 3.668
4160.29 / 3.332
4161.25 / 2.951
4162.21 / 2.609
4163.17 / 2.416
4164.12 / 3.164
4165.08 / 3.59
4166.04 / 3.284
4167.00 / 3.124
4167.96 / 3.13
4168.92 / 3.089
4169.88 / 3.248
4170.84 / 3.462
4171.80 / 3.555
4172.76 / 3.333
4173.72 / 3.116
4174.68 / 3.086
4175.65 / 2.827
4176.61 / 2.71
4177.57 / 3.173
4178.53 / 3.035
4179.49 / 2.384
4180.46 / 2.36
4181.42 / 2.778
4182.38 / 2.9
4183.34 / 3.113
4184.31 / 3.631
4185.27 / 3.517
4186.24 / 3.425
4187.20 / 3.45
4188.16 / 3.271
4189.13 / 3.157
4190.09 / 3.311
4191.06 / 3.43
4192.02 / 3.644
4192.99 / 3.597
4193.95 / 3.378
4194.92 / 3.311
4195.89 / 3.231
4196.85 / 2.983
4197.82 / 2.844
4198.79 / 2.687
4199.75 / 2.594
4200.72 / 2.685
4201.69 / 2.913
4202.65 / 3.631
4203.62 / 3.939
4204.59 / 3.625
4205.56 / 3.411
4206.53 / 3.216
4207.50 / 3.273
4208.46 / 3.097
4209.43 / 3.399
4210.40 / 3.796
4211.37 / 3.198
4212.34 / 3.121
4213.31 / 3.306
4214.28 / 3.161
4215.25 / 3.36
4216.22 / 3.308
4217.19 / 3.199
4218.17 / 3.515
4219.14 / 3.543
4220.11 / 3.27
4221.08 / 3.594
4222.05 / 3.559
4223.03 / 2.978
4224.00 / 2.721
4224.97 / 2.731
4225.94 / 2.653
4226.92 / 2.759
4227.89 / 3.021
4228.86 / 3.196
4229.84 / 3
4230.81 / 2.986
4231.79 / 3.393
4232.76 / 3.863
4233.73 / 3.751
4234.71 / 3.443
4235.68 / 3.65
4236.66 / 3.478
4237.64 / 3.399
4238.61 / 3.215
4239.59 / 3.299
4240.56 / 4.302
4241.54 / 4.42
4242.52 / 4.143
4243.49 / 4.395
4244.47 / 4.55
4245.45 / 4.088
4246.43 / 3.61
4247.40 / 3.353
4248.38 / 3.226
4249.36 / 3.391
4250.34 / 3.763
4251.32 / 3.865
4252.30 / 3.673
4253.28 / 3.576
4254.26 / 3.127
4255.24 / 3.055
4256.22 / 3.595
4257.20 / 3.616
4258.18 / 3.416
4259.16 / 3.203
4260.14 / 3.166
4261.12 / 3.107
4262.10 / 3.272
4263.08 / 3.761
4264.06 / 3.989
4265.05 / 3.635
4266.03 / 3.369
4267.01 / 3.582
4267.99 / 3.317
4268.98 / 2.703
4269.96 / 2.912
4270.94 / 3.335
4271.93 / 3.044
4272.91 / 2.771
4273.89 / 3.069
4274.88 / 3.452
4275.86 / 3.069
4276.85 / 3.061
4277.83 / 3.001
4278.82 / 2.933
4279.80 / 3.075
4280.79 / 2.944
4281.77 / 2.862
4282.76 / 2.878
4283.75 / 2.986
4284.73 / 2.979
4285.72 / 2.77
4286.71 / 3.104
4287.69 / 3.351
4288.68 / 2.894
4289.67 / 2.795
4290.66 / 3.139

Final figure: 0.09 mag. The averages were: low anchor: 3.31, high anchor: 3.32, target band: 3.05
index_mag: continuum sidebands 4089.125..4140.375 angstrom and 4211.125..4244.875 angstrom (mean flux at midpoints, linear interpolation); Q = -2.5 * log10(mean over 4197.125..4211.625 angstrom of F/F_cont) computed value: 0.05 mag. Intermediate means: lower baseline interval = 3.17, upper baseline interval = 3.41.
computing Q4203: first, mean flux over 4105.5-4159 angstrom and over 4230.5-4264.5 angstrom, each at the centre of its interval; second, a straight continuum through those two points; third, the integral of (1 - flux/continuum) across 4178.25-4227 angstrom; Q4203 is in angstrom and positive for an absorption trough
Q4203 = 3.0 angstrom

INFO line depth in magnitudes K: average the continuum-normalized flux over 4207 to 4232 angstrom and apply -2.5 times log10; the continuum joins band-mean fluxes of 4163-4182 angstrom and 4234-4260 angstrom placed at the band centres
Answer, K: 0.07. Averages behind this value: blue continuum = 3.05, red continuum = 3.64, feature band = 3.2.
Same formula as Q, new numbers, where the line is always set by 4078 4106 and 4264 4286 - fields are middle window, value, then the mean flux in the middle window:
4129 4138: 0.11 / 2.95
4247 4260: -0.10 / 3.44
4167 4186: 0.04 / 3.08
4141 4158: 0.12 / 2.9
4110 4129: -0.02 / 3.32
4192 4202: 0.05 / 3.05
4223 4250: -0.11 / 3.48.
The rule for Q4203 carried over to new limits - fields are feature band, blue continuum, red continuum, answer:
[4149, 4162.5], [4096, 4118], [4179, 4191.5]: 0.98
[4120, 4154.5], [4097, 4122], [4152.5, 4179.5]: 1.36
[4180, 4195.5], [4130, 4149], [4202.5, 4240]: -0.35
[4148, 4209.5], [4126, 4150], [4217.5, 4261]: 1.71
